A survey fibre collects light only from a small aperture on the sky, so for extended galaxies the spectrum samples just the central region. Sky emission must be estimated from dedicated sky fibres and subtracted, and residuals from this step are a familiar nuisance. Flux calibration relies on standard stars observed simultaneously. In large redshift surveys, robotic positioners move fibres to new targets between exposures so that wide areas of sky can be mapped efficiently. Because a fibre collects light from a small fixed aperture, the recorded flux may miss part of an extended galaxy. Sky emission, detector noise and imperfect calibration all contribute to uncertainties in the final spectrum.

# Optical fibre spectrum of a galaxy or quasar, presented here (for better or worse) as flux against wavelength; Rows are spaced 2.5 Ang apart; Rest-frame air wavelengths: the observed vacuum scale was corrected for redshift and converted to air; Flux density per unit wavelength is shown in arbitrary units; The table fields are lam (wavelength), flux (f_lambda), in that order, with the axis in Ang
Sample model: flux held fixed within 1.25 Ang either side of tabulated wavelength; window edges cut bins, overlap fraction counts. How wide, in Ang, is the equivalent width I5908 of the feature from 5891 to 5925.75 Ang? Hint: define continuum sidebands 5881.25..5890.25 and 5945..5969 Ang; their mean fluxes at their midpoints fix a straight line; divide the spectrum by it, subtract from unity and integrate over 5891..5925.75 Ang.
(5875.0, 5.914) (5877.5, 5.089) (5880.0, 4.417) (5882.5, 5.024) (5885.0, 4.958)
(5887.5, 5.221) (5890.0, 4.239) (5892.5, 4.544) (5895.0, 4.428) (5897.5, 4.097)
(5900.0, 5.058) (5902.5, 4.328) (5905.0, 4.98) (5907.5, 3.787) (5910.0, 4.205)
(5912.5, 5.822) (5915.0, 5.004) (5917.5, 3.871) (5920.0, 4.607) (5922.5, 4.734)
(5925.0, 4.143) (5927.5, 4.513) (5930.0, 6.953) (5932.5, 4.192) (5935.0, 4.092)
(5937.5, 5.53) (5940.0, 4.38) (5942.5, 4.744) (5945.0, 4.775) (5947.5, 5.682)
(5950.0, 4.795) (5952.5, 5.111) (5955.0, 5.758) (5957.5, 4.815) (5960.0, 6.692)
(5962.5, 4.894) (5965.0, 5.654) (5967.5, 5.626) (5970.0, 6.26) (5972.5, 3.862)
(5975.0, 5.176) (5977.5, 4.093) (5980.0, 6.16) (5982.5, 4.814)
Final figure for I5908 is 3.7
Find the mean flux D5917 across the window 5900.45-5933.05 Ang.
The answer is 4.72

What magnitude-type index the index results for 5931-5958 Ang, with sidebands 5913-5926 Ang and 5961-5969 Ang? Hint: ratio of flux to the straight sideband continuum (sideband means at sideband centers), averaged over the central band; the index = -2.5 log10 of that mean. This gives 0.03 mag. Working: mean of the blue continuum 4.56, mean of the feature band 4.92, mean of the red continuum 5.46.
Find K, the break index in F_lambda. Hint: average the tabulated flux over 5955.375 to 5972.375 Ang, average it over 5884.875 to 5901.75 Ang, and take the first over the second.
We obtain 1.2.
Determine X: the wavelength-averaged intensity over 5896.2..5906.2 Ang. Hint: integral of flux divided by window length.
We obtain 4.61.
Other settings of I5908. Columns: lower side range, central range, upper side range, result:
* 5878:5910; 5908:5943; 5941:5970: 1.60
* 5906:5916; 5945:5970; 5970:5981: -2.91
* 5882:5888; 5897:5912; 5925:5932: 1.92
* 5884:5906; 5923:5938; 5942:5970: 0.62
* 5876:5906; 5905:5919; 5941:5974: 0.88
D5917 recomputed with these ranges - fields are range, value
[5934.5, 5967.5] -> 5.19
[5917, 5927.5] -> 4.39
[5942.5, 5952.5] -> 5.04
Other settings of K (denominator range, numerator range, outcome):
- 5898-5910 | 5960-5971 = 1.28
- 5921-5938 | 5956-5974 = 1.11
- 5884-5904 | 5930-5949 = 1.07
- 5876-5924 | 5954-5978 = 1.14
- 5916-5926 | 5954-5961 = 1.31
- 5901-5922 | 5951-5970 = 1.21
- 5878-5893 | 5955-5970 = 1.18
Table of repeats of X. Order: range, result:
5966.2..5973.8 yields 5.25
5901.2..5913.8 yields 4.63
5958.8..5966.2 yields 5.74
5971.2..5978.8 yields 4.4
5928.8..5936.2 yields 5.07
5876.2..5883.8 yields 4.85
